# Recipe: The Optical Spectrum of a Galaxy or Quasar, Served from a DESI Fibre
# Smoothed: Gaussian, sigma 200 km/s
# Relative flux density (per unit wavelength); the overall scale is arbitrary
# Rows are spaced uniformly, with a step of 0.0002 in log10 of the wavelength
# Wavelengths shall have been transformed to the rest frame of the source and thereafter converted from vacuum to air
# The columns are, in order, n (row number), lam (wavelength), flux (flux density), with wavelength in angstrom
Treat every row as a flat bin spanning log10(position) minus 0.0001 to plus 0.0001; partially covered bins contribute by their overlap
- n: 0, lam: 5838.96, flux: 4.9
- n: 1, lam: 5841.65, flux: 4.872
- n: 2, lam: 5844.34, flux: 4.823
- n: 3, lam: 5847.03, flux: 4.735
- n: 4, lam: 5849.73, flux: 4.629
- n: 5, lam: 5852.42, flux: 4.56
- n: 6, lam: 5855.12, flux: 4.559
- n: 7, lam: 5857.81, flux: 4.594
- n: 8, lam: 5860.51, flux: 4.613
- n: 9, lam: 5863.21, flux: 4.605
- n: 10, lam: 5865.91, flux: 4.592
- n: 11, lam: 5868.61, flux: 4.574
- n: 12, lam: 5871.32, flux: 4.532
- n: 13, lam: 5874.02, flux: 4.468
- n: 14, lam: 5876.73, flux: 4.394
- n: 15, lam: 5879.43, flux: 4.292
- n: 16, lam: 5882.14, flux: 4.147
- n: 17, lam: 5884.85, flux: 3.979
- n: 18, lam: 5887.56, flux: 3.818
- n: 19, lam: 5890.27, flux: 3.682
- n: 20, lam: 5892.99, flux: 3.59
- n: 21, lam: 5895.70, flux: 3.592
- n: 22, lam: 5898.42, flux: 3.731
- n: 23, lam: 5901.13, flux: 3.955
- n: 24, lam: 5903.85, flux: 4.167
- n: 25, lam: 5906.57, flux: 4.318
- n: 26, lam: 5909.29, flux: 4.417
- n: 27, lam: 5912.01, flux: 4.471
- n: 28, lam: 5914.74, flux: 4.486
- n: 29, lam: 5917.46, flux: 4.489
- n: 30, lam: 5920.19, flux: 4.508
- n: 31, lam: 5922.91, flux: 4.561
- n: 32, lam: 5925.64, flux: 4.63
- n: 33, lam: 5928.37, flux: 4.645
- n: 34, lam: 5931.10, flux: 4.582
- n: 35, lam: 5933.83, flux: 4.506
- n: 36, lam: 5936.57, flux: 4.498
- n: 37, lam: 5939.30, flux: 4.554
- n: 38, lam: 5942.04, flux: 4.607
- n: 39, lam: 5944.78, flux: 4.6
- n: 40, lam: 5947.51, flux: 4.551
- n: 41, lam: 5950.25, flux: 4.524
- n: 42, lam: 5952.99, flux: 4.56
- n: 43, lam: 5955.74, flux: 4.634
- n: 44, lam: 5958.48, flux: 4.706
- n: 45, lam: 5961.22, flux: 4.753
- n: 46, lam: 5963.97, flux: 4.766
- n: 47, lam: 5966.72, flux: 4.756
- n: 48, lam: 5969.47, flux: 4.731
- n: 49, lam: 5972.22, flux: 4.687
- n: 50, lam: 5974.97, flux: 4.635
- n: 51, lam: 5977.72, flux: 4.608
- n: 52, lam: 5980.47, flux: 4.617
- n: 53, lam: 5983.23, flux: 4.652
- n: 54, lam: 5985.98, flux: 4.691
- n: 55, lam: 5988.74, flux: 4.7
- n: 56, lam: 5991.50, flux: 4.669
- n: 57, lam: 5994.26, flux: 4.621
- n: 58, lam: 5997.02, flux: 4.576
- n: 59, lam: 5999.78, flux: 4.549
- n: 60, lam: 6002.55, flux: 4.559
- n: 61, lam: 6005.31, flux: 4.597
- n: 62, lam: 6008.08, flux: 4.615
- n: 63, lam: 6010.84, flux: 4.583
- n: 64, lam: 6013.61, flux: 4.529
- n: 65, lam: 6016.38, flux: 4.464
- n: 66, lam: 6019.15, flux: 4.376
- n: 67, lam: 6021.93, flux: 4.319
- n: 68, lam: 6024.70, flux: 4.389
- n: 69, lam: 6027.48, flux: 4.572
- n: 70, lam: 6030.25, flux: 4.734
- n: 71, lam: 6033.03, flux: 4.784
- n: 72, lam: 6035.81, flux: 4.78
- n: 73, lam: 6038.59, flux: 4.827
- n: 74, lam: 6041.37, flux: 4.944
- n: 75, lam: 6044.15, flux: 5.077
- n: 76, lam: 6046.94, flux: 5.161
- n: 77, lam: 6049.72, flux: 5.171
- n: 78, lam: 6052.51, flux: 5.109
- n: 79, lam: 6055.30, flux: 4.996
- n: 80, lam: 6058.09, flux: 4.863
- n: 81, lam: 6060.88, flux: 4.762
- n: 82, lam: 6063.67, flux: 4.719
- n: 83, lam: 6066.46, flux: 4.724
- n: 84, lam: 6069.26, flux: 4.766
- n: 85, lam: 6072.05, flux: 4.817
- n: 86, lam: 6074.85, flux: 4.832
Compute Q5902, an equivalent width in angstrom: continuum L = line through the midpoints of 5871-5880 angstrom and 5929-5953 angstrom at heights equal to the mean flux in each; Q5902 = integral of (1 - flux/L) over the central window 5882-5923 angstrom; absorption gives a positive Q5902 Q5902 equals 3.4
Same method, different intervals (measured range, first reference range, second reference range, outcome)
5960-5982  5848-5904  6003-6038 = -1.16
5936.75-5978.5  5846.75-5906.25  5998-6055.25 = -1.28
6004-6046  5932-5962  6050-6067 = 1.35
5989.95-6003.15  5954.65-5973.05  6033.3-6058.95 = 0.62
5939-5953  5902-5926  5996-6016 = -0.28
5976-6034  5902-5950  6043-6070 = 2.23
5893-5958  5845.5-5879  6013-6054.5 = 3.26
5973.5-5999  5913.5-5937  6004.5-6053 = 0.05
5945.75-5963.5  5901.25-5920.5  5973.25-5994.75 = -0.35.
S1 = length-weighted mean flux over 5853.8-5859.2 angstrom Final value 4.58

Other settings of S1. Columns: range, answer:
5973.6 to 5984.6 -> 4.63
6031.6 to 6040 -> 4.8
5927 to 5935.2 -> 4.58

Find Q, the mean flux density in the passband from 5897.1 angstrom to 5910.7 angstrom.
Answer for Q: 4.12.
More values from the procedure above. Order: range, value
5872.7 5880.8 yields 4.38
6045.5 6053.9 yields 5.14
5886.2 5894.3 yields 3.7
